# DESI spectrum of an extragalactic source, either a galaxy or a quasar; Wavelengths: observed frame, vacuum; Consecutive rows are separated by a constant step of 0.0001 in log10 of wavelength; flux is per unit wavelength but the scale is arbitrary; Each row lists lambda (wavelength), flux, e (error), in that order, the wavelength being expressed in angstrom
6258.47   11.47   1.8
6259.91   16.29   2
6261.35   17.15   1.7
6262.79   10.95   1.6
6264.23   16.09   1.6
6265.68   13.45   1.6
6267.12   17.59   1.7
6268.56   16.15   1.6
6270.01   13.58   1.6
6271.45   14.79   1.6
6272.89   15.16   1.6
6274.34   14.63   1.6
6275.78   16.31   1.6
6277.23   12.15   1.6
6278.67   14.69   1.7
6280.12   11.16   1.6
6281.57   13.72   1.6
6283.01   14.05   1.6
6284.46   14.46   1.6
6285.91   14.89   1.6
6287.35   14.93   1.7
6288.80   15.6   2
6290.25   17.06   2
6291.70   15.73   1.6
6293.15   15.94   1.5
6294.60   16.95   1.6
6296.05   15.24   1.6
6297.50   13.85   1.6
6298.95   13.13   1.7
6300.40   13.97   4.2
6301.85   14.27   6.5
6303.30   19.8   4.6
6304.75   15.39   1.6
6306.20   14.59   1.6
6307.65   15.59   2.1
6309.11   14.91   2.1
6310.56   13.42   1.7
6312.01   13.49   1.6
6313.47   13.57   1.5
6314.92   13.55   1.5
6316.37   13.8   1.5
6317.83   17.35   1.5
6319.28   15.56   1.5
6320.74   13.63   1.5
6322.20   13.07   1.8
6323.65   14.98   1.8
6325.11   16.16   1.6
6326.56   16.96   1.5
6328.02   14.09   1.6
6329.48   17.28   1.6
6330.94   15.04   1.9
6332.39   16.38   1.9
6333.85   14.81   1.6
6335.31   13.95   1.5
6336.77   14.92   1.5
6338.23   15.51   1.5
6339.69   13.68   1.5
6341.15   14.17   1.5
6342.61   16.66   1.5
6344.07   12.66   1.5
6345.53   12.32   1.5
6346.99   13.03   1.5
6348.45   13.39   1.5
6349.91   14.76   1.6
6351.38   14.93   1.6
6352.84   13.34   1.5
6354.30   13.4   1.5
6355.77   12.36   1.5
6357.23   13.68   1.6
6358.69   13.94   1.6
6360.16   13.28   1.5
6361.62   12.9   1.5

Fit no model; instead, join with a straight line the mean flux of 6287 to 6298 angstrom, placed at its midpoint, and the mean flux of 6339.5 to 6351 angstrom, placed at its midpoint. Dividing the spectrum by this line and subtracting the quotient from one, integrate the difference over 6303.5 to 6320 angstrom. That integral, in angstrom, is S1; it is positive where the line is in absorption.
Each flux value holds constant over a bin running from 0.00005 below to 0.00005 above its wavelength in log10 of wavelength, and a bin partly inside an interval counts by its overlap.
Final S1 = 0.2 angstrom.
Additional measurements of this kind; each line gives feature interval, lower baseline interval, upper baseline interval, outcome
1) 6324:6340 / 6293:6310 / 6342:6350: -1.3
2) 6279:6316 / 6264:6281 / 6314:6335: 0.2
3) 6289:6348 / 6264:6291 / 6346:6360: -3.3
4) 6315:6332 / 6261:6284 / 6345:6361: -1.7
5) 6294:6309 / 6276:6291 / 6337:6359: -1.1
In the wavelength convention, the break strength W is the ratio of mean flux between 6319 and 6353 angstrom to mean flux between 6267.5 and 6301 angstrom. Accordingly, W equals 1.0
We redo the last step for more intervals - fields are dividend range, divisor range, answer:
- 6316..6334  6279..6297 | 1.03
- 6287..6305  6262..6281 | 1.08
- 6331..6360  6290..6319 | 0.94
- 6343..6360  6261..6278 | 0.91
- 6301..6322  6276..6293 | 1.02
